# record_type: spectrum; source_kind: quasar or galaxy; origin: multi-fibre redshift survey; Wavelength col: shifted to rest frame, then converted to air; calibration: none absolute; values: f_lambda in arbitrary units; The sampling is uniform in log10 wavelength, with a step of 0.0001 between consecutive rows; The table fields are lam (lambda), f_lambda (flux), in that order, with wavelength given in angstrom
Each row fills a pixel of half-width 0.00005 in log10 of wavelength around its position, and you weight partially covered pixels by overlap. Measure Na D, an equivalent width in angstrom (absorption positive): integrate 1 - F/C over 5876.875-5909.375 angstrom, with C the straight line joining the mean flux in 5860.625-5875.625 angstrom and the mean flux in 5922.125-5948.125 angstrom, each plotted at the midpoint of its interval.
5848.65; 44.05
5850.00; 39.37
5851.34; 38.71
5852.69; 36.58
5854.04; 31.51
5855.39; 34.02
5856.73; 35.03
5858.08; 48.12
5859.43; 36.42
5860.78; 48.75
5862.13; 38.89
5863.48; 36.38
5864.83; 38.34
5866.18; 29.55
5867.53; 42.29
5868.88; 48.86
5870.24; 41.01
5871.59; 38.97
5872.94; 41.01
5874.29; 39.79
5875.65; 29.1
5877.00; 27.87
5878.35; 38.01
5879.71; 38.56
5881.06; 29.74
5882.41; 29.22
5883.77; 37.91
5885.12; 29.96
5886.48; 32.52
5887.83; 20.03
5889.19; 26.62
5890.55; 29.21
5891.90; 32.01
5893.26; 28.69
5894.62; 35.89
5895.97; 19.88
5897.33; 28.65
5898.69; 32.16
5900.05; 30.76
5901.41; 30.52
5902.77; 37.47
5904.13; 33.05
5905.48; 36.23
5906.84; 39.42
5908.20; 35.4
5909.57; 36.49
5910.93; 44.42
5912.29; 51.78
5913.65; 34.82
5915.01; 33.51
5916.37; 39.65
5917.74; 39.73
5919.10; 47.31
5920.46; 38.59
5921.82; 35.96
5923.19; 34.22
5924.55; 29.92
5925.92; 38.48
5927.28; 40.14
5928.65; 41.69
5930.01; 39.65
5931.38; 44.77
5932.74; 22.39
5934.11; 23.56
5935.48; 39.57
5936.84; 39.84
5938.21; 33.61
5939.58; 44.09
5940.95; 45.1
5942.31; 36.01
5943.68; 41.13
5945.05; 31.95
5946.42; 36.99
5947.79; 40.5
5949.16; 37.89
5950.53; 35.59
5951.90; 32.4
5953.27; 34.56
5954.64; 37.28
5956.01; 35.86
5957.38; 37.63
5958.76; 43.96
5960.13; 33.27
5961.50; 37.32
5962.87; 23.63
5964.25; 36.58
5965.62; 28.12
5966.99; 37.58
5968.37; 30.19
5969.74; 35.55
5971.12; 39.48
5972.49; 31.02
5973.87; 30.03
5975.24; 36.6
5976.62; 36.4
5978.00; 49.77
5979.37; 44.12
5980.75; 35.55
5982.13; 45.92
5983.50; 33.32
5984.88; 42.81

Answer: 5.7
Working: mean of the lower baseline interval 39.6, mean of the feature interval 31.8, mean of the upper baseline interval 37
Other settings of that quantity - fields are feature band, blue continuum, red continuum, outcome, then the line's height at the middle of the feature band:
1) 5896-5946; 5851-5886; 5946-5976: -1.20 angstrom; 35.9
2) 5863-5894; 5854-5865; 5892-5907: 1.37 angstrom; 35.6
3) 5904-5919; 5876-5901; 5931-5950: -2.65 angstrom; 33.2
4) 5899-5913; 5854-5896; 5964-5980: -0.76 angstrom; 35.5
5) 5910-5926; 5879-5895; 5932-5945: -2.43 angstrom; 33.9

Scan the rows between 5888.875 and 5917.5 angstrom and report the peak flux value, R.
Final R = 51.78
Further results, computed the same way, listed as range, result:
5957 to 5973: 43.96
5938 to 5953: 45.1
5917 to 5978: 49.77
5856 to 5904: 48.86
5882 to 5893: 37.91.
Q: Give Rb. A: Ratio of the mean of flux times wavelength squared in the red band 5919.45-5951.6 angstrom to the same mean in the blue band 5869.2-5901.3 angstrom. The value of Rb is 1.17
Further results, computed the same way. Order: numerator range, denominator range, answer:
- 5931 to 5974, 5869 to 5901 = 1.13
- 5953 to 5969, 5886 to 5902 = 1.23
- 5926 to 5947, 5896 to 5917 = 1.06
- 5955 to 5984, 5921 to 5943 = 1.00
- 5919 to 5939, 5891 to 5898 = 1.27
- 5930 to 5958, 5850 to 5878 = 0.99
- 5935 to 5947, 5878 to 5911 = 1.22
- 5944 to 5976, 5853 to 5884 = 0.97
